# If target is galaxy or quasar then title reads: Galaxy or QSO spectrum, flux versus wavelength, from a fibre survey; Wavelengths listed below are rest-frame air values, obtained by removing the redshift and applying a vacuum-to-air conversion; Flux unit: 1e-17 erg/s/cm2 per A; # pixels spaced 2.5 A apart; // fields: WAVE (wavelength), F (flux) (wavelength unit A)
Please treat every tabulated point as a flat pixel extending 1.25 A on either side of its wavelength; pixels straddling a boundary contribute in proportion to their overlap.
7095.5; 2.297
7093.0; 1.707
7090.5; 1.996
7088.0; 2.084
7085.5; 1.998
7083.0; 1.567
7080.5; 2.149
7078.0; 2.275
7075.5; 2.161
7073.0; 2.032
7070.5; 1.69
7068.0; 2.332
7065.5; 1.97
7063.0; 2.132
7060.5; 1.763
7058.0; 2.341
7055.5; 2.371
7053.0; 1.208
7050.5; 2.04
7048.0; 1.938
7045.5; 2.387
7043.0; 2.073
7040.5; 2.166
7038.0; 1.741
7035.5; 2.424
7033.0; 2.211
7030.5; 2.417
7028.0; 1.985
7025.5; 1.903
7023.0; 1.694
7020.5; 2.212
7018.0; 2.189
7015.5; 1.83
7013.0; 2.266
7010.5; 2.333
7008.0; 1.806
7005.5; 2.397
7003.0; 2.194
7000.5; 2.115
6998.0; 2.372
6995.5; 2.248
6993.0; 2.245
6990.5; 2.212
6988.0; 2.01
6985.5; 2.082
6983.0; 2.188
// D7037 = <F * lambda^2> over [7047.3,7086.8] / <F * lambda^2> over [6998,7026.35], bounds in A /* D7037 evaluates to 0.97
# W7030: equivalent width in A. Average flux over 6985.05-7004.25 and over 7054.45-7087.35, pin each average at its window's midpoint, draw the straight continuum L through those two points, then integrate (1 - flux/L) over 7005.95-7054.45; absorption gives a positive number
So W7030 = 1.8 A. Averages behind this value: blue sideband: 2.19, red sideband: 2.06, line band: 2.05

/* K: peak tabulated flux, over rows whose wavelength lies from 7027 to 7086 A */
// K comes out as 2.424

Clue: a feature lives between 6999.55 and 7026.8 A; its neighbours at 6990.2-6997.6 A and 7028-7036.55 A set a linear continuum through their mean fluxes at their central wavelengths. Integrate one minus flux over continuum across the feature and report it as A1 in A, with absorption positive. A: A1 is 2.3 A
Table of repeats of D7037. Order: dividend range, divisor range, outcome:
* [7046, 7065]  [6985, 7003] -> 0.92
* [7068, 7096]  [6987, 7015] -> 0.94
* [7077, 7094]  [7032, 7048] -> 0.93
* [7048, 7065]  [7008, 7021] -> 0.94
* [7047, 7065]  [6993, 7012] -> 0.90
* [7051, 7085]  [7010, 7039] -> 0.97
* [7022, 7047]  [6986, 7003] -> 0.97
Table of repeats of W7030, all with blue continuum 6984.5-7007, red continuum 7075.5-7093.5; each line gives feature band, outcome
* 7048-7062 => 0.8 A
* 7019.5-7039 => 0.4 A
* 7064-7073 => 0.1 A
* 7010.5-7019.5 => 0.1 A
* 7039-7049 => -0.2 A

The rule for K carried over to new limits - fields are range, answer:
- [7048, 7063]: 2.371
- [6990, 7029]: 2.397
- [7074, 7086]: 2.275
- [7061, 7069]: 2.332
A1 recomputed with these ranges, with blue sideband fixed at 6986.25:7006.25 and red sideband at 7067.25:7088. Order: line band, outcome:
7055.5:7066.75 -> -0.1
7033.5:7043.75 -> 0.0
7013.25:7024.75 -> 0.8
